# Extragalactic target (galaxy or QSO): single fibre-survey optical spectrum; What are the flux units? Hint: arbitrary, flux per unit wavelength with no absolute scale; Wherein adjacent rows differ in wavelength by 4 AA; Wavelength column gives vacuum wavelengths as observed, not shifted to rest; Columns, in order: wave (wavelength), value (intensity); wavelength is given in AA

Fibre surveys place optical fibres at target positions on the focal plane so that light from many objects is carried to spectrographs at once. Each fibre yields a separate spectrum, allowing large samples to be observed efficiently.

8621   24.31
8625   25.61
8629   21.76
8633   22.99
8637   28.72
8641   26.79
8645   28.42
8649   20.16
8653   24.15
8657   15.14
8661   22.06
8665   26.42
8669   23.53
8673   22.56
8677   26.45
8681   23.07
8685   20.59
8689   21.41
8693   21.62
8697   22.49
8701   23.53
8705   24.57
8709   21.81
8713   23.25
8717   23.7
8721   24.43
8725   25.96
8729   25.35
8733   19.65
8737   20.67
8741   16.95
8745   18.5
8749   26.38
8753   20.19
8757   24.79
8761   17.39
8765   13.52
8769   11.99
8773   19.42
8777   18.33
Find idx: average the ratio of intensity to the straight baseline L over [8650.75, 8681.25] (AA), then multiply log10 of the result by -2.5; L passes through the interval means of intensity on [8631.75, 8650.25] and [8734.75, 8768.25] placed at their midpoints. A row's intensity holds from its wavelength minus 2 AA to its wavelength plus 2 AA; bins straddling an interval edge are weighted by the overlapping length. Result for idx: 0.06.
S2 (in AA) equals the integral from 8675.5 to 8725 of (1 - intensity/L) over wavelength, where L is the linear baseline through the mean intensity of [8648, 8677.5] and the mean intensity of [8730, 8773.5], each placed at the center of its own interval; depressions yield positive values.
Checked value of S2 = -5.0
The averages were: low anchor 22.4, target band 23.2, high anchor 19.2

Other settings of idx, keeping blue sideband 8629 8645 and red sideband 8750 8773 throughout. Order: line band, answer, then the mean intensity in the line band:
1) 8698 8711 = -0.08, 23.2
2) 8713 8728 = -0.19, 24.5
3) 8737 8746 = 0.06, 18.3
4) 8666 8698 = 0.01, 22.8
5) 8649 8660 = 0.24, 20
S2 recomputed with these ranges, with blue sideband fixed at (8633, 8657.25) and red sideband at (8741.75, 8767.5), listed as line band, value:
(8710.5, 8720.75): -1.0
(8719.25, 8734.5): -2.2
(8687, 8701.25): 0.2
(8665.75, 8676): -0.2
